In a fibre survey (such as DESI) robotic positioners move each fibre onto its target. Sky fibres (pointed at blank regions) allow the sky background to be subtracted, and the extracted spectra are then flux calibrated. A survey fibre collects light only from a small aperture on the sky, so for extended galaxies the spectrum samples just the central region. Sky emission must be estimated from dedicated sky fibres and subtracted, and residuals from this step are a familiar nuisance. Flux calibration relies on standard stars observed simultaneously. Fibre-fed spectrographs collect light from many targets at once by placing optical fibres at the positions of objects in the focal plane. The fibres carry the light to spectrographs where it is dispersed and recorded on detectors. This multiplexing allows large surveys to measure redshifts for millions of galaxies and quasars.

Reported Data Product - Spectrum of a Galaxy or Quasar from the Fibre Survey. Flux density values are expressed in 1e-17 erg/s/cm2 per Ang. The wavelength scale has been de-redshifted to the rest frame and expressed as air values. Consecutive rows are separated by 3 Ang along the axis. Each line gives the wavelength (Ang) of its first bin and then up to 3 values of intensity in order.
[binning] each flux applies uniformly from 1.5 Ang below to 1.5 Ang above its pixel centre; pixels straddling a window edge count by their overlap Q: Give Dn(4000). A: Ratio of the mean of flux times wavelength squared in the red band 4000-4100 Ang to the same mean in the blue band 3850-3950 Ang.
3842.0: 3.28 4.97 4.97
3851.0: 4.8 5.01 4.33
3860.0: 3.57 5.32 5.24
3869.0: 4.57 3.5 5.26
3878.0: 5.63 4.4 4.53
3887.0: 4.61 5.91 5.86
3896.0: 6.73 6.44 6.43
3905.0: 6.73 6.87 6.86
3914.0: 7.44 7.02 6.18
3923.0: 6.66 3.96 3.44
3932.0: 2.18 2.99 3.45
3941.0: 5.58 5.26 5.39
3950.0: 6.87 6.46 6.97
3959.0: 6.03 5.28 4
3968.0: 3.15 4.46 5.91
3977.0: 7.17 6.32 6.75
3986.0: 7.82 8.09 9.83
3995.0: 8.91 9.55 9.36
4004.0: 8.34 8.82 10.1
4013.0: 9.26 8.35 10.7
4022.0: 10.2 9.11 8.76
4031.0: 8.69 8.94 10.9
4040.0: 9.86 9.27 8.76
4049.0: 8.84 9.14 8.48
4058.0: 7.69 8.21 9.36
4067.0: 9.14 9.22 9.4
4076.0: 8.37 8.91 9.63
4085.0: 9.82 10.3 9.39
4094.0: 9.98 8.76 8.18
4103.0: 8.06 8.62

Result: 1.9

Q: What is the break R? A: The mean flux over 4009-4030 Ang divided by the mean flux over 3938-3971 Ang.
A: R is 1.77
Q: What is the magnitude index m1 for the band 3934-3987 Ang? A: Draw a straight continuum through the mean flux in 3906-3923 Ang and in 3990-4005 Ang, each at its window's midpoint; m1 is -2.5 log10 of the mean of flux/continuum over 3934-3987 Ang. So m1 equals 0.42 mag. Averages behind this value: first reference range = 6.85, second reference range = 9.19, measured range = 5.55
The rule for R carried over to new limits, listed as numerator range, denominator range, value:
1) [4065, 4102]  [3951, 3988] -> 1.57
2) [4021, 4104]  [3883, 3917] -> 1.45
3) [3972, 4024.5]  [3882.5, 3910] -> 1.42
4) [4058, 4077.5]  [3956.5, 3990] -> 1.50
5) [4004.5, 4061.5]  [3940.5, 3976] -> 1.68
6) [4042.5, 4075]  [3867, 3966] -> 1.62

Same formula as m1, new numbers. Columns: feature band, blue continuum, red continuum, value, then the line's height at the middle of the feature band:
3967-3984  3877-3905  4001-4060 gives 0.35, 7.79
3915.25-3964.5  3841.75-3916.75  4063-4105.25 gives 0.24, 6.51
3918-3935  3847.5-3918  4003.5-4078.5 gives 0.41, 6.5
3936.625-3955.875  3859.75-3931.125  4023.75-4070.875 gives 0.20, 6.71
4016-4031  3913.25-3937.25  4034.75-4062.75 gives -0.16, 8.17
